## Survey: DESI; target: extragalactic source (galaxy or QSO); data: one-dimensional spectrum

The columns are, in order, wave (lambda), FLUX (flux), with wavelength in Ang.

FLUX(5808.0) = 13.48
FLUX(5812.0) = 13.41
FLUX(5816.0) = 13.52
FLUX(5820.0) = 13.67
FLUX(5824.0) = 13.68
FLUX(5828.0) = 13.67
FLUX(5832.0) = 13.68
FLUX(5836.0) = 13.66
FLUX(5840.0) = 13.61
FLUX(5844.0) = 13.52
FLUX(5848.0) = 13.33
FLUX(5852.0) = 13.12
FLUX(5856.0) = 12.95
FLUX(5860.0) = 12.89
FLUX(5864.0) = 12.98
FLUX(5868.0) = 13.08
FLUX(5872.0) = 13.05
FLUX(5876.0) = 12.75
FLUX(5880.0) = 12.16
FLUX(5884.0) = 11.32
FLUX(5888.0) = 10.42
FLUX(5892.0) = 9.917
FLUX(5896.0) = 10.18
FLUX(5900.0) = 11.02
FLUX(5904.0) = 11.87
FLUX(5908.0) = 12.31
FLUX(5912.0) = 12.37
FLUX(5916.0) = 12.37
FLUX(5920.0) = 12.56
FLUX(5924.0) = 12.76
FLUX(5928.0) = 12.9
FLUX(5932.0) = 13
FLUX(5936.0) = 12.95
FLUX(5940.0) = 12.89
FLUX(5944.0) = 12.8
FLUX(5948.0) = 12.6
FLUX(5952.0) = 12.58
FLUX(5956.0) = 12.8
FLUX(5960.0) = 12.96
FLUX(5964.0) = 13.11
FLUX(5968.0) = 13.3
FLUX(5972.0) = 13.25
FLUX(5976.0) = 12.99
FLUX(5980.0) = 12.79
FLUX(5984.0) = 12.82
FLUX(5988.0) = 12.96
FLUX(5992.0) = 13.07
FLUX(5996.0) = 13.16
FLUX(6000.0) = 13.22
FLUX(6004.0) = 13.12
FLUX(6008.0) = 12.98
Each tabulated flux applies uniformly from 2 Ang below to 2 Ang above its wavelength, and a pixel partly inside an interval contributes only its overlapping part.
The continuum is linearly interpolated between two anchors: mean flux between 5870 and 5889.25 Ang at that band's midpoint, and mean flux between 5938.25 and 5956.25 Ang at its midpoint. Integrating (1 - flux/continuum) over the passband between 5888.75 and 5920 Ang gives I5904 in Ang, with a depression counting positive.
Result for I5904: 2.05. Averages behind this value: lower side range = 12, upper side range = 12.7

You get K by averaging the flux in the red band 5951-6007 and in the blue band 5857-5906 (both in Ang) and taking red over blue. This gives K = 1.1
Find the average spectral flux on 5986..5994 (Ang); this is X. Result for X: 13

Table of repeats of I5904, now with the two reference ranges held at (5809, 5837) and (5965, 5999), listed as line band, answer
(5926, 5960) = 0.9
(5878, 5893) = 2.6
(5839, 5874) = 0.9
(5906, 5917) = 0.8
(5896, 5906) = 1.6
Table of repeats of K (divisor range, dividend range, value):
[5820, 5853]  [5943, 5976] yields 0.95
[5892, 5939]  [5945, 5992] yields 1.07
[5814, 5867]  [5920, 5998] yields 0.96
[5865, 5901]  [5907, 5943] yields 1.09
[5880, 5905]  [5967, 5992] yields 1.20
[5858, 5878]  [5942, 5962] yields 0.98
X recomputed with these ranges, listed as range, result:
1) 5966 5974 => 13.3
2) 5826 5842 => 13.7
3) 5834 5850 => 13.5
